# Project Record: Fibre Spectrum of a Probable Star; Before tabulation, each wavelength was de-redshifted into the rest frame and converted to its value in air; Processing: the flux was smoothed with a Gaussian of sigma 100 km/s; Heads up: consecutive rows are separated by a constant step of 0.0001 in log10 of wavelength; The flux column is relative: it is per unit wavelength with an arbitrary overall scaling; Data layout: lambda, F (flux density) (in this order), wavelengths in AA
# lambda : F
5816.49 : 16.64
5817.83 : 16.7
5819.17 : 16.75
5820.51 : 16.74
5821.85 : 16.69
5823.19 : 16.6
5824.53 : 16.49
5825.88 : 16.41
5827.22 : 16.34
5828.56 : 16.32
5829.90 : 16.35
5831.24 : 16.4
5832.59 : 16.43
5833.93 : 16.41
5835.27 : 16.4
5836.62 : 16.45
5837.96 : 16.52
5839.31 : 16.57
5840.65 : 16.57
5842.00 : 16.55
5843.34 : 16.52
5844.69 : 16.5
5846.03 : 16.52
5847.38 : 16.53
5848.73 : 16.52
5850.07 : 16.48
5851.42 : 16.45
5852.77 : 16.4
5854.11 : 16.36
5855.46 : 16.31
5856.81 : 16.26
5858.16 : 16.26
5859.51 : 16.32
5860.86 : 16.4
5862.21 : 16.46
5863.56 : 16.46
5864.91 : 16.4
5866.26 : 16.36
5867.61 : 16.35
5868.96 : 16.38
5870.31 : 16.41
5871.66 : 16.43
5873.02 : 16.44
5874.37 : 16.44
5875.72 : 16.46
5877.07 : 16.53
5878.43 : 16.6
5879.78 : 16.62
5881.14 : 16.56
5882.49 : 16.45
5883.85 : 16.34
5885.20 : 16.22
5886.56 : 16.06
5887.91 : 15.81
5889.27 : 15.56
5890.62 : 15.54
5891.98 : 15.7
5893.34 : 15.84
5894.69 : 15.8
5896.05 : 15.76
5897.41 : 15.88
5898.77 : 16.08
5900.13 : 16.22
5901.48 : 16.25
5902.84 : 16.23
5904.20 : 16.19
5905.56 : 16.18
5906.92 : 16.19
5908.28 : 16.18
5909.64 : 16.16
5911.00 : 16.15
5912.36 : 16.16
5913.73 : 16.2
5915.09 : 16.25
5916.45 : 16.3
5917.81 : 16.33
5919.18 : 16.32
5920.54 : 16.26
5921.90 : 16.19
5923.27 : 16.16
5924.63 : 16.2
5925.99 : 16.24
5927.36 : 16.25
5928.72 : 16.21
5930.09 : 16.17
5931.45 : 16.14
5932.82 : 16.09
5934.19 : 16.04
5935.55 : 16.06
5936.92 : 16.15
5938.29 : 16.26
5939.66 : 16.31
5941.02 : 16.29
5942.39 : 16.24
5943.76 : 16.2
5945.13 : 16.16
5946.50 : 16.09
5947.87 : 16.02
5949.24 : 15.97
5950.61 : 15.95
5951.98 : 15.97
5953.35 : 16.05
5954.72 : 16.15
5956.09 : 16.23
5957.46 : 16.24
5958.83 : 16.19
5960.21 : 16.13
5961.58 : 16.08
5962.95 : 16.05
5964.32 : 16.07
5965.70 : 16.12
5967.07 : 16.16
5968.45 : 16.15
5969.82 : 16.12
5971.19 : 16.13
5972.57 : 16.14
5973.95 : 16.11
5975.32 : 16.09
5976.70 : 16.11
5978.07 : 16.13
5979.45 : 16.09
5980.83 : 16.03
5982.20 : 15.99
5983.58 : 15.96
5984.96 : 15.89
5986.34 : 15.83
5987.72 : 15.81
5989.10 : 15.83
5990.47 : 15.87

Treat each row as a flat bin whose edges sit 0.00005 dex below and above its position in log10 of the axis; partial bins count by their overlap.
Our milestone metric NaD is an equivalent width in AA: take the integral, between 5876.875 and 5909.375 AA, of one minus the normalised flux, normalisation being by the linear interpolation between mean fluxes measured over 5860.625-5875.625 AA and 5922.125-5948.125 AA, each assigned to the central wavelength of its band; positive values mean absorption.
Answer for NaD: 0.4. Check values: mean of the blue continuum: 16.4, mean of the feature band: 16.1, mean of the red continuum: 16.2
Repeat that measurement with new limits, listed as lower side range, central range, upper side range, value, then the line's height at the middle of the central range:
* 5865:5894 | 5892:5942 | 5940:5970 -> 0.1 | 16.2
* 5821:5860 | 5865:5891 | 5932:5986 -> 0.1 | 16.3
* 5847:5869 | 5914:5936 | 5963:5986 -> 0.0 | 16.2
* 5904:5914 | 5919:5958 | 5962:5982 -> 0.0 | 16.1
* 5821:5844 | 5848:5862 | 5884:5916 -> 0.0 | 16.3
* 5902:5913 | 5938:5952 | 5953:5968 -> 0.0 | 16.1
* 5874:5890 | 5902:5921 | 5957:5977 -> 0.0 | 16.2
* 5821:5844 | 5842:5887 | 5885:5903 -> -0.7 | 16.2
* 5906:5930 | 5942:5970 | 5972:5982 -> 0.1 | 16.1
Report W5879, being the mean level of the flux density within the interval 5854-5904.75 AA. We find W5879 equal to 16.2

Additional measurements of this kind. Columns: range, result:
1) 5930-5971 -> 16.1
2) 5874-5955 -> 16.2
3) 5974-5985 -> 16.1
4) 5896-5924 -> 16.2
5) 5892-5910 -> 16.1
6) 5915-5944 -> 16.2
